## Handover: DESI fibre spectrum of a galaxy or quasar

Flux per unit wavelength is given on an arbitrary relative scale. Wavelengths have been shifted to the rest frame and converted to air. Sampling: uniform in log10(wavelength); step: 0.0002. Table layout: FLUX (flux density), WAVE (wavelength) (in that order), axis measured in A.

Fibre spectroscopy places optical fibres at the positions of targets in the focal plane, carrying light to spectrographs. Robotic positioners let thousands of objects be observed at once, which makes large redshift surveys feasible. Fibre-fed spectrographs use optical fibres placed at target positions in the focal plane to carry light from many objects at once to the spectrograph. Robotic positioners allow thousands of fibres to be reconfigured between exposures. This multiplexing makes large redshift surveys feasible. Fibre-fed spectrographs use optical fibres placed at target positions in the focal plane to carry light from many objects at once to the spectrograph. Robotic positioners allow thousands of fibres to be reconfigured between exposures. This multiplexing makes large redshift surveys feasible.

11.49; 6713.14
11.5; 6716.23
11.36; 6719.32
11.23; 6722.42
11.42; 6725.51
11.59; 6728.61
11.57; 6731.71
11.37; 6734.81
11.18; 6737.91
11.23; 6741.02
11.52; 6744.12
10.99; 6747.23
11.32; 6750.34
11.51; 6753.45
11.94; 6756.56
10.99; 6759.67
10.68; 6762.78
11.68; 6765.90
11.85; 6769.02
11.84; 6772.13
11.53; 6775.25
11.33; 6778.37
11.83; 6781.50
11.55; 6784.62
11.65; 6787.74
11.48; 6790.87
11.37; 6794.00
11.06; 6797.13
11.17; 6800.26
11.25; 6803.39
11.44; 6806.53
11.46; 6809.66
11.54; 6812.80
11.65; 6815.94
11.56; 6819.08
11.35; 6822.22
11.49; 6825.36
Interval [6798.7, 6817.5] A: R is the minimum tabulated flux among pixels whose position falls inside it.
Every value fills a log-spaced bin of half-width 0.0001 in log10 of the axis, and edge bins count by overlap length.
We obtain 11.17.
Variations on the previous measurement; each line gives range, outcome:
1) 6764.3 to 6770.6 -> 11.68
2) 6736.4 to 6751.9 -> 10.99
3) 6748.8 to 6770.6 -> 10.68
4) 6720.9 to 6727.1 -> 11.23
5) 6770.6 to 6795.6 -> 11.33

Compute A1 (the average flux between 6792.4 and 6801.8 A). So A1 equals 11.2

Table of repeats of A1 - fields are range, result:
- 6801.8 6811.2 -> 11.4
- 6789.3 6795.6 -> 11.4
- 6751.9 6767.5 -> 11.4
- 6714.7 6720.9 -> 11.4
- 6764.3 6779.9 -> 11.6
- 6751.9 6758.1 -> 11.7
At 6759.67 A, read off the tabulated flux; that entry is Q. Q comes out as 10.99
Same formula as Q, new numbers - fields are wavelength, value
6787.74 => 11.65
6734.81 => 11.37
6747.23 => 10.99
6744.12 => 11.52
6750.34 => 11.32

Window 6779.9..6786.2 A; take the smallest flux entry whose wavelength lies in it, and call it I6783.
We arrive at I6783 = 11.55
